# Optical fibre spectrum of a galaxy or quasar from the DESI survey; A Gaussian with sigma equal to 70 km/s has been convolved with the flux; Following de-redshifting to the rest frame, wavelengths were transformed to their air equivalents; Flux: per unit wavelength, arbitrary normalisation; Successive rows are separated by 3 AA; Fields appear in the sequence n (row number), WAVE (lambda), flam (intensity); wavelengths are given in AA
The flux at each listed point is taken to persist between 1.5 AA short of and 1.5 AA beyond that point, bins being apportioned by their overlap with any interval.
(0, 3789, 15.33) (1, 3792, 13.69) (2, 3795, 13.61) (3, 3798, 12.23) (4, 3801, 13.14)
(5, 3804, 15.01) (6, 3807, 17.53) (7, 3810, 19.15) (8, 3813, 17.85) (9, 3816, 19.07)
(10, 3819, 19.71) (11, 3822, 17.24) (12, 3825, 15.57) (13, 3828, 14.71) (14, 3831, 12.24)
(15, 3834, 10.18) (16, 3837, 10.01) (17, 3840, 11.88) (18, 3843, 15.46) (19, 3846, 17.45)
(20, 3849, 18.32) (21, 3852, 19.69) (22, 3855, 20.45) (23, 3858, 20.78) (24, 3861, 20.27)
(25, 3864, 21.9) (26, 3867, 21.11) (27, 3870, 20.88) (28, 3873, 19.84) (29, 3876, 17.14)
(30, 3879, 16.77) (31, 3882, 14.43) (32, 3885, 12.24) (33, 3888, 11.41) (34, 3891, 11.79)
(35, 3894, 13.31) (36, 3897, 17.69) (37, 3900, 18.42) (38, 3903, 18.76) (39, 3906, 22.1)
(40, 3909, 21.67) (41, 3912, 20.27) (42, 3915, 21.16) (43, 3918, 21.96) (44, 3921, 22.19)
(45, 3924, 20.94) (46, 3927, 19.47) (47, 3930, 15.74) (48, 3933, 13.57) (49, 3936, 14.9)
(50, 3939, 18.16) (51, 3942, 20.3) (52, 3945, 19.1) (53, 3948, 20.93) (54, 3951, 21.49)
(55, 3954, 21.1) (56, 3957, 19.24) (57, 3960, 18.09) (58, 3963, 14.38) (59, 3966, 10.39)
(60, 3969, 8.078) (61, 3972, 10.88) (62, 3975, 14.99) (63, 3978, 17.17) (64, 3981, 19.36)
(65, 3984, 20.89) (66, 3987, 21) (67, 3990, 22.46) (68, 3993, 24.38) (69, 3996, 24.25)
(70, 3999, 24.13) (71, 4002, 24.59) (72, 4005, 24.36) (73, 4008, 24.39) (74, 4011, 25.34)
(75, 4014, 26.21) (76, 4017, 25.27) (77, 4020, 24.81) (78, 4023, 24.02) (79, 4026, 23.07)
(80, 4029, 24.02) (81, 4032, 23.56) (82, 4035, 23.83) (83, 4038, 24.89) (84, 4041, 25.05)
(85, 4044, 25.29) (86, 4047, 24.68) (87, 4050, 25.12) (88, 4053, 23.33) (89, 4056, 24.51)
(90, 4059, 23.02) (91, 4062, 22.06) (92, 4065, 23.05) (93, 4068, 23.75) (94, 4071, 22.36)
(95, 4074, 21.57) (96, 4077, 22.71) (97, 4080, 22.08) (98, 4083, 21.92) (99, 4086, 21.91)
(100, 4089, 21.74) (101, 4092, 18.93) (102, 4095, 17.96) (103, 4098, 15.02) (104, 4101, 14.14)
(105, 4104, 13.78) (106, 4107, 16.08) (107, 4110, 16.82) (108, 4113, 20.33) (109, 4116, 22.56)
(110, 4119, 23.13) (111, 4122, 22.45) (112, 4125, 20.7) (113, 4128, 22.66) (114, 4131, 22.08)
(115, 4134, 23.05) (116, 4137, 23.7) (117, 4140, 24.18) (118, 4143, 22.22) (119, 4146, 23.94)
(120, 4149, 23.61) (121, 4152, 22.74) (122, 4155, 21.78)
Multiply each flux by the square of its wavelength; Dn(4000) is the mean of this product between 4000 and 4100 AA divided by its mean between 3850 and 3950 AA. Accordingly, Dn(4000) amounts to 1.35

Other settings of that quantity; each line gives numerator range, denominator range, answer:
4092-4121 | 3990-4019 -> 0.76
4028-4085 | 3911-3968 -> 1.35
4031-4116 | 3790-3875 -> 1.44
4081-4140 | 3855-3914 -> 1.25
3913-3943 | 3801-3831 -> 1.18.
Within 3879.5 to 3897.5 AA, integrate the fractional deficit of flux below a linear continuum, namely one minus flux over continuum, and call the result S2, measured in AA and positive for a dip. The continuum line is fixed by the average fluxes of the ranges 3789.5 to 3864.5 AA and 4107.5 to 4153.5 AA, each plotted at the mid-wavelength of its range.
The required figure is 4.1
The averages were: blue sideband 16.2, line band 13.4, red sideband 22.1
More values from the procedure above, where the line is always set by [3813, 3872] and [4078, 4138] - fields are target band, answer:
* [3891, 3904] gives 1.1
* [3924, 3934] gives 0.6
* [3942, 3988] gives 3.3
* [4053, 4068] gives -2.8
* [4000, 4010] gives -2.9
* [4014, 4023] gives -2.8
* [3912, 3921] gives -1.7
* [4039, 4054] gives -4.1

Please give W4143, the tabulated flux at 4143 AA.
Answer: 22.22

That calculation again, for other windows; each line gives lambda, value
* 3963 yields 14.38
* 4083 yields 21.92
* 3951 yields 21.49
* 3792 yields 13.69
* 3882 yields 14.43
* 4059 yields 23.02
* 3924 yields 20.94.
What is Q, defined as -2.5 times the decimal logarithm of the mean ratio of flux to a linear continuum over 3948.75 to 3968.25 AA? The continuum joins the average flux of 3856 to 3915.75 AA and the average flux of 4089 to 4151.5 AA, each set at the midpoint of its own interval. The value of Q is 0.09 mag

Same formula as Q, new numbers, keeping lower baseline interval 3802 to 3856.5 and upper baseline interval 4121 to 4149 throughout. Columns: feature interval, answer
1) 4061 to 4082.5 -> -0.052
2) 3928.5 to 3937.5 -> 0.243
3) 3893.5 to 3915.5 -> -0.089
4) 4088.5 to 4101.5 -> 0.246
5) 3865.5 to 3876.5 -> -0.171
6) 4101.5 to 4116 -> 0.282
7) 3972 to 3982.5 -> 0.191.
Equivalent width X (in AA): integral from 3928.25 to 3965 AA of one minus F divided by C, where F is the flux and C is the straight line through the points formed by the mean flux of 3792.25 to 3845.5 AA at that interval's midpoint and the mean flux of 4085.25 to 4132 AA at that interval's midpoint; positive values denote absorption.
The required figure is -2.4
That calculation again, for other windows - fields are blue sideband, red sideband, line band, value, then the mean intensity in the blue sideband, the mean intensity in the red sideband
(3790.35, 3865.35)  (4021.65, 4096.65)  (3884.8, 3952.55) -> 2.4 AA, 16.3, 23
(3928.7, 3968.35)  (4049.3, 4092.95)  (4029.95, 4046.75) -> -2.7 AA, 17.3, 22.5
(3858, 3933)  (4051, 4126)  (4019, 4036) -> -3.4 AA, 18.3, 20.7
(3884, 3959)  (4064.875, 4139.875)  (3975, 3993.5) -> -1.0 AA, 18.4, 20.6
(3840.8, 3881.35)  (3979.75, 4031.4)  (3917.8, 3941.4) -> 3.3 AA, 19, 23.7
